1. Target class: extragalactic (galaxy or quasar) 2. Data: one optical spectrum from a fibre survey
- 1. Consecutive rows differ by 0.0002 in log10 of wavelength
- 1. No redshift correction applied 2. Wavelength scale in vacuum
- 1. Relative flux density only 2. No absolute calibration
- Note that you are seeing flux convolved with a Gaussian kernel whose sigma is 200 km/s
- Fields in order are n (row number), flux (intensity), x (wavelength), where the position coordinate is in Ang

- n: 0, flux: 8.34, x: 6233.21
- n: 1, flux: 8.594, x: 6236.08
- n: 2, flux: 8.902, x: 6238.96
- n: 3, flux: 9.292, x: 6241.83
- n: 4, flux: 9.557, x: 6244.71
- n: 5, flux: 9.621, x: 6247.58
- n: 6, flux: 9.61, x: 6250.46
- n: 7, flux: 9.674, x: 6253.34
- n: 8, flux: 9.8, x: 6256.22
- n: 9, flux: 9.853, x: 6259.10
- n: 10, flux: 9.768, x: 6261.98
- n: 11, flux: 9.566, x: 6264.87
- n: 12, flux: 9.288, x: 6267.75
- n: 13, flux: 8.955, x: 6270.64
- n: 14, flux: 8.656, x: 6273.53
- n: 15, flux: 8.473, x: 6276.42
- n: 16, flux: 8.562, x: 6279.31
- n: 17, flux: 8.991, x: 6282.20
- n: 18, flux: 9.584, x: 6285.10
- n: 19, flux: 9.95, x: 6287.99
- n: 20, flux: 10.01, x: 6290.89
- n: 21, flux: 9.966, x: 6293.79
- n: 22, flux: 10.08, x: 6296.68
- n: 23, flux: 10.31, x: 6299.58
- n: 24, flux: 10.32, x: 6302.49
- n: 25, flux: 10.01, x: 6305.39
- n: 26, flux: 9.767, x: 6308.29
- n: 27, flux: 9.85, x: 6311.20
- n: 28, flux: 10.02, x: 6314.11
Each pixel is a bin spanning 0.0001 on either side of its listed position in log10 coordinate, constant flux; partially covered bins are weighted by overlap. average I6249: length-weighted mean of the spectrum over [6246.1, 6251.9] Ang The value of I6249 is 9.62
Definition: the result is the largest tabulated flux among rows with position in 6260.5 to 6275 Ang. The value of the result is 9.768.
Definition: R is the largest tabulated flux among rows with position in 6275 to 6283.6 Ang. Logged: 8.991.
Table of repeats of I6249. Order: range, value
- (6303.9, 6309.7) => 9.91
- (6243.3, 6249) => 9.6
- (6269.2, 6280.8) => 8.66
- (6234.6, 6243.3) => 8.92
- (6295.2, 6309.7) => 10.1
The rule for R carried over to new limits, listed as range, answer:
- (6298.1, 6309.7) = 10.32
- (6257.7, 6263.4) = 9.853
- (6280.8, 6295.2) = 10.01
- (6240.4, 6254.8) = 9.674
